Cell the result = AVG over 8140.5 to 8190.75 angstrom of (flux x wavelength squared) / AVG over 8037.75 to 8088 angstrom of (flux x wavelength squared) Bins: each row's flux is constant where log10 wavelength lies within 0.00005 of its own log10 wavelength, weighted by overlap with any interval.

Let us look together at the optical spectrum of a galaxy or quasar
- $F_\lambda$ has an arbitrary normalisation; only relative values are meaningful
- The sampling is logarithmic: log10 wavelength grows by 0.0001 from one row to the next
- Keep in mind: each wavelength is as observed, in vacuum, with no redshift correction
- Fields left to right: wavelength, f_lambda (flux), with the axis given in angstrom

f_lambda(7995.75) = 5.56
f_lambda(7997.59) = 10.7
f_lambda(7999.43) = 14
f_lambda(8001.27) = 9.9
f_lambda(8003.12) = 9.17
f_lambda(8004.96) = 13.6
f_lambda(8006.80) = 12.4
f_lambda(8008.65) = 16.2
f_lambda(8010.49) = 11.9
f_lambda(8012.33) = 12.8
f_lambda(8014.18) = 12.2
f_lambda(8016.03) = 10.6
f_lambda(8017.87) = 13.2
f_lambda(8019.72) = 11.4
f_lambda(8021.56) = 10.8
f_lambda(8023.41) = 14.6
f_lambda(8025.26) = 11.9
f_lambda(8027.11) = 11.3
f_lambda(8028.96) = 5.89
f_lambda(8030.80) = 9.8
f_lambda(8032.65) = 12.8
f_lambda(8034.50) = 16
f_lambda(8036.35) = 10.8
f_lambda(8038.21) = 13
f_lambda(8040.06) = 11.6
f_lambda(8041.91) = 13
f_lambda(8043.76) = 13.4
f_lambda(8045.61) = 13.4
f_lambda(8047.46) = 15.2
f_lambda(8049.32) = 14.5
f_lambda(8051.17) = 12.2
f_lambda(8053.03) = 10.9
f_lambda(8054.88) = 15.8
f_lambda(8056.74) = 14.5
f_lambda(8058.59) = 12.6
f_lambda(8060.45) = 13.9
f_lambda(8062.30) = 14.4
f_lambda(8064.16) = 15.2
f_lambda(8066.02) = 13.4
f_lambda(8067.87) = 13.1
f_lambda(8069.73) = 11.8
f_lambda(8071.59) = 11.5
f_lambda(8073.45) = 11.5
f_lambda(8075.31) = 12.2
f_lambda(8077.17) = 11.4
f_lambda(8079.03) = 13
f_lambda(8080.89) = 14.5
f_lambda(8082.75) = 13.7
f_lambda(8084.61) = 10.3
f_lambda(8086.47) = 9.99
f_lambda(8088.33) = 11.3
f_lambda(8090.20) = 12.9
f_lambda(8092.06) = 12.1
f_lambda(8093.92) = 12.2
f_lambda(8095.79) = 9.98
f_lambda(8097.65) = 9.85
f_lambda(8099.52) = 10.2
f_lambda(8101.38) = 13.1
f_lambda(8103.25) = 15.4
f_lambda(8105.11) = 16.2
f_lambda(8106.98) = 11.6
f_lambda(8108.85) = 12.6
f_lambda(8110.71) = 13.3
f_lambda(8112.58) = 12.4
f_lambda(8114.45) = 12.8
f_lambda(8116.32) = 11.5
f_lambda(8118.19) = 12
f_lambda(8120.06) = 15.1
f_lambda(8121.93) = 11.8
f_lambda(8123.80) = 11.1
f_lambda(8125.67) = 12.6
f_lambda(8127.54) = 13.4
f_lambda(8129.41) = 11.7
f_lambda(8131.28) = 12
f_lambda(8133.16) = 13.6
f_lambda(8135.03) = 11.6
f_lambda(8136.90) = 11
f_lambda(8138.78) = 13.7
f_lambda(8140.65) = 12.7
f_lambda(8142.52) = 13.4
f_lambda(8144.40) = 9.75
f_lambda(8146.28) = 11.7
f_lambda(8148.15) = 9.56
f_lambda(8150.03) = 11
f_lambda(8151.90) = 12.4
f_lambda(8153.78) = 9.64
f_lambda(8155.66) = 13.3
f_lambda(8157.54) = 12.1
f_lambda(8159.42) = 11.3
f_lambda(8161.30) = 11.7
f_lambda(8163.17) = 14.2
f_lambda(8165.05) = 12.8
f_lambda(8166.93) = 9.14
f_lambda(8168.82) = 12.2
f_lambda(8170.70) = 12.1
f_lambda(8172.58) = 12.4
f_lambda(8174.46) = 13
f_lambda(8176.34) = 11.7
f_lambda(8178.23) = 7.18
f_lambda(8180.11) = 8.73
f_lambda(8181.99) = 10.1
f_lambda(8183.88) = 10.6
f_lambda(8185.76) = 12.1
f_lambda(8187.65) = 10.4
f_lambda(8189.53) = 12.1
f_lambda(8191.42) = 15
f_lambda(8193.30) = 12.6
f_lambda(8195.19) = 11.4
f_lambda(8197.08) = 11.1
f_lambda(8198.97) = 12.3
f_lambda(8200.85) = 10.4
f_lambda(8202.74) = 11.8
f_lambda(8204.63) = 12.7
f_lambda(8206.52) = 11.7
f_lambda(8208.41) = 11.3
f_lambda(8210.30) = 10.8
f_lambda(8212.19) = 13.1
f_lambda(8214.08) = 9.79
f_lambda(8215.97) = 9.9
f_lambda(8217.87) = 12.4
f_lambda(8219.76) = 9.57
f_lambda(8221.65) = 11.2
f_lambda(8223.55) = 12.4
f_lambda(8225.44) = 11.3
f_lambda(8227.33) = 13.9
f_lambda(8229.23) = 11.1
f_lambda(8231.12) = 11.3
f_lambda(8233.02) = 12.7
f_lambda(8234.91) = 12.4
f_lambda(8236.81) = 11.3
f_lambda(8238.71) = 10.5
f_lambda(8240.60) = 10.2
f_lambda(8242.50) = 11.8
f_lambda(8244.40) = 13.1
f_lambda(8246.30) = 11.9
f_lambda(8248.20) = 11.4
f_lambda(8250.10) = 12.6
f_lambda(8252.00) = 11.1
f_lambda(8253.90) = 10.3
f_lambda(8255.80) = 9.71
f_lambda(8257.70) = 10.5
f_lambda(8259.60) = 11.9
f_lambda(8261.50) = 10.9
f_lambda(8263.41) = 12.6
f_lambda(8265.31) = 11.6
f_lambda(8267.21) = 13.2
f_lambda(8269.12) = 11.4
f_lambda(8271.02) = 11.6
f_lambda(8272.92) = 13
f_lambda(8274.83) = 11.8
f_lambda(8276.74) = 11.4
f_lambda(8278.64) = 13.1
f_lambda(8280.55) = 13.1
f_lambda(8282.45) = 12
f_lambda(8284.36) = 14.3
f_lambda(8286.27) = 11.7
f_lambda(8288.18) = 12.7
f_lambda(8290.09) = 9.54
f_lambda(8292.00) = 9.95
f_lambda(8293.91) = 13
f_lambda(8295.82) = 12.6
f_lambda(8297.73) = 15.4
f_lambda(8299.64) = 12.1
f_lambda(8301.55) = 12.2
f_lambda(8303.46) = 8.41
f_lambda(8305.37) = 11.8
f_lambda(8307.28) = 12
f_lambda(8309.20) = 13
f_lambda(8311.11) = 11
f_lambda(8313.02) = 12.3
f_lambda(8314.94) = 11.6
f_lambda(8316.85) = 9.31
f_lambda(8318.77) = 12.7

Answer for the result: 0.90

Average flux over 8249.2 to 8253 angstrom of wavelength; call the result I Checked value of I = 11.8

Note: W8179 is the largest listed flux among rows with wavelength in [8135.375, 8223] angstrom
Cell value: 15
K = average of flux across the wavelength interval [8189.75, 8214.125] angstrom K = 11.9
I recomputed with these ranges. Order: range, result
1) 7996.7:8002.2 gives 11.5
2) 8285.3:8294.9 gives 11.4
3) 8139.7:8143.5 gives 13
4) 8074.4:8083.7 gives 13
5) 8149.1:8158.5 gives 11.7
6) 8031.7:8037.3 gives 13.2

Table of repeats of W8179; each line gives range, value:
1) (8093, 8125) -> 16.2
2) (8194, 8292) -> 14.3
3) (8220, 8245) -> 13.9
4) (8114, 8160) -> 15.1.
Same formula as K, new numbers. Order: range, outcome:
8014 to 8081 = 12.6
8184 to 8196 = 12.2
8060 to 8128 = 12.5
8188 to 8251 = 11.7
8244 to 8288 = 11.9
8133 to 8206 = 11.6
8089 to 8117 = 12.4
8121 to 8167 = 11.9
